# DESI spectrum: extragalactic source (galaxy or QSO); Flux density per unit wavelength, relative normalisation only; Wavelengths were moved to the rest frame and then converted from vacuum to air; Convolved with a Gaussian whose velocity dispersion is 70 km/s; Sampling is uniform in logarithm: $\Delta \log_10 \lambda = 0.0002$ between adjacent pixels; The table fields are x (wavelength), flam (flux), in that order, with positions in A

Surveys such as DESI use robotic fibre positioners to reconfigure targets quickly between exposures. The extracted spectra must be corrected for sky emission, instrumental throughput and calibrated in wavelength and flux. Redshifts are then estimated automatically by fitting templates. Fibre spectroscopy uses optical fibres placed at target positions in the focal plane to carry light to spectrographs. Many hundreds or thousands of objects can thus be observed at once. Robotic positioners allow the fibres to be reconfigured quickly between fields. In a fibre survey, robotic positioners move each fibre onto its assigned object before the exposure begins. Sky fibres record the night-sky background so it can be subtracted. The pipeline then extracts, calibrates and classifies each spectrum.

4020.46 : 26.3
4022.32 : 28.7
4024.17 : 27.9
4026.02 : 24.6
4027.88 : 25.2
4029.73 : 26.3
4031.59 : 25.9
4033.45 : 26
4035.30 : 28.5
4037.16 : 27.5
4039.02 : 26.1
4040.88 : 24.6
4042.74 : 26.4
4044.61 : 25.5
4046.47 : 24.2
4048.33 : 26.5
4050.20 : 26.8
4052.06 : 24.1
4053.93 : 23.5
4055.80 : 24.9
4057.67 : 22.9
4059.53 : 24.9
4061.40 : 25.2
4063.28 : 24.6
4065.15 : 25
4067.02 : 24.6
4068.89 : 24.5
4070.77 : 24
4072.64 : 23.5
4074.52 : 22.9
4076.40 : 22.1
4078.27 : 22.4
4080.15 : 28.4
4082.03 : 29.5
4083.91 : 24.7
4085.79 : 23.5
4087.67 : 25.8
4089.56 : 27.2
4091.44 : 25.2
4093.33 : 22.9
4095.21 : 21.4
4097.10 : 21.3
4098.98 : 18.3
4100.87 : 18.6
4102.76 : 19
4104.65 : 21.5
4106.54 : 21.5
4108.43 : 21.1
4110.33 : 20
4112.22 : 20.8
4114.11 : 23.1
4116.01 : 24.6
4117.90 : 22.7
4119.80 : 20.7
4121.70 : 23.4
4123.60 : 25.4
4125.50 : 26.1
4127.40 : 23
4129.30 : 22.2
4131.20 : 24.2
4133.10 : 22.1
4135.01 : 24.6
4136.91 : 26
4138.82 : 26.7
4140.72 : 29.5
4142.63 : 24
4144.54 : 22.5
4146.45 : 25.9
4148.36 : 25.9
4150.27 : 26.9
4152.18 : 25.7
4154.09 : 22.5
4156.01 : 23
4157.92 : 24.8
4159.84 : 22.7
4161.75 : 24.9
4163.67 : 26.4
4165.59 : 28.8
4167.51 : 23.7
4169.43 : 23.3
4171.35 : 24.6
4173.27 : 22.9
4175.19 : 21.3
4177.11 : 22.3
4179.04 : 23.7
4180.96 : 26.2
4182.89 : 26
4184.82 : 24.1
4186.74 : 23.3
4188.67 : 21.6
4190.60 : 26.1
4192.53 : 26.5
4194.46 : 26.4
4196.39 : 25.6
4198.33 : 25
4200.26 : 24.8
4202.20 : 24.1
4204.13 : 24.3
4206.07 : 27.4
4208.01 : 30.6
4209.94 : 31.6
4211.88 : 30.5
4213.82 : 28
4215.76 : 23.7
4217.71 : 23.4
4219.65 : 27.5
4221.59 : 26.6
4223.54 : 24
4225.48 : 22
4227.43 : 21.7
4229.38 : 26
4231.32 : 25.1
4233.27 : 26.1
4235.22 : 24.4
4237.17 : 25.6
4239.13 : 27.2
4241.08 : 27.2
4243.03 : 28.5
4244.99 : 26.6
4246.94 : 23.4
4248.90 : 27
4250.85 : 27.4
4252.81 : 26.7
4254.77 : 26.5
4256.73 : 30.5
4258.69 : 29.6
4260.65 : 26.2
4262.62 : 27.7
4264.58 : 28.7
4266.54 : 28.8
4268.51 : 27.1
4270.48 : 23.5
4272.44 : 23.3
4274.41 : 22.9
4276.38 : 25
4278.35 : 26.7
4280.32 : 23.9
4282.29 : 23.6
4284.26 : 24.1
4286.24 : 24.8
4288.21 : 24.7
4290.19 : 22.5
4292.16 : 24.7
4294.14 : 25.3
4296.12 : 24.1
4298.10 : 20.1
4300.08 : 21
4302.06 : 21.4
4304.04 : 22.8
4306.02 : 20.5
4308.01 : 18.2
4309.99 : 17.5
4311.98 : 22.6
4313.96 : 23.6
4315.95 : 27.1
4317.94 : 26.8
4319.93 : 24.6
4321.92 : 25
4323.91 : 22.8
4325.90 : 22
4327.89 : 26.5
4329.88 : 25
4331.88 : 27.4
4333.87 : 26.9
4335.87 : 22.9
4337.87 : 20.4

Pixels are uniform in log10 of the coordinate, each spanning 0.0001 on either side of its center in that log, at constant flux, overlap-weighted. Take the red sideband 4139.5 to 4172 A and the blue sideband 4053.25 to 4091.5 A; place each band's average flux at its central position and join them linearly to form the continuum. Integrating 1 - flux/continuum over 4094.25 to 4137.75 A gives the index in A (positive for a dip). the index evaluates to 4.6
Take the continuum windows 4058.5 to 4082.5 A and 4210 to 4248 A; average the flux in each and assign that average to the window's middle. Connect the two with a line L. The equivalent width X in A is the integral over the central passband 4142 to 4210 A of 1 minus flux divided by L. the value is 1.4 A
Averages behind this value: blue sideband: 24.6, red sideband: 25.8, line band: 24.9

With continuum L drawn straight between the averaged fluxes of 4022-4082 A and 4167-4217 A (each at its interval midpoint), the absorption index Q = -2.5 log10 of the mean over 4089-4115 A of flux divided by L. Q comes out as 0.18 mag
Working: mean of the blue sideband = 25.3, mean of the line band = 21.5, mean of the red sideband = 25.3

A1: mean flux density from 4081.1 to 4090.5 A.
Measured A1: 26.1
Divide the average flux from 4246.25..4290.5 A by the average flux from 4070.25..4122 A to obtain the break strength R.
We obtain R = 1.13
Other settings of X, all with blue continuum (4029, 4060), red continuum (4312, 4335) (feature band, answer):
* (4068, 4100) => 1.9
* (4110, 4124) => 1.6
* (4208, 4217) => -1.2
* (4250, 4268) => -2.0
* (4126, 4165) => 1.0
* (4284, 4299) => 0.8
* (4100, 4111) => 2.2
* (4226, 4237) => 0.3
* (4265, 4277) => 0.0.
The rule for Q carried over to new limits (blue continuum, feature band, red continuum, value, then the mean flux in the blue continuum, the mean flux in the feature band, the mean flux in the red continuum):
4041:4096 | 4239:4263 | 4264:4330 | -0.139 mag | 24.7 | 27.3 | 23.8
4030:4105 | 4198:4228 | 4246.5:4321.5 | -0.064 mag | 24.4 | 26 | 24.6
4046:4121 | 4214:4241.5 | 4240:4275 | 0.049 mag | 23.4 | 25.1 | 26.8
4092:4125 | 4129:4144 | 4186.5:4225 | -0.093 mag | 21.7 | 25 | 26.1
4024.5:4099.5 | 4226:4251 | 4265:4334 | -0.069 mag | 24.8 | 25.7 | 23.9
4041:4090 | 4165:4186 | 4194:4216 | 0.100 mag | 24.9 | 24.2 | 27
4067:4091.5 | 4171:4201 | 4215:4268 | 0.060 mag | 24.9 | 24.4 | 26.2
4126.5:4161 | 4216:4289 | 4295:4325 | -0.112 mag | 24.6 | 25.8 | 22.6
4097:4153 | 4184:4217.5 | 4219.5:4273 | -0.038 mag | 23.3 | 26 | 26.3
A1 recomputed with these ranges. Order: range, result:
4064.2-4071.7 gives 24.5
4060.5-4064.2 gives 24.8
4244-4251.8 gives 26.1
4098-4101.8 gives 18.5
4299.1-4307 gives 21.4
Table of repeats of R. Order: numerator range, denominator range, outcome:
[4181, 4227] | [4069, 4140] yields 1.11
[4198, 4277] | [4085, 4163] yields 1.12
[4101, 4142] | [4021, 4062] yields 0.90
